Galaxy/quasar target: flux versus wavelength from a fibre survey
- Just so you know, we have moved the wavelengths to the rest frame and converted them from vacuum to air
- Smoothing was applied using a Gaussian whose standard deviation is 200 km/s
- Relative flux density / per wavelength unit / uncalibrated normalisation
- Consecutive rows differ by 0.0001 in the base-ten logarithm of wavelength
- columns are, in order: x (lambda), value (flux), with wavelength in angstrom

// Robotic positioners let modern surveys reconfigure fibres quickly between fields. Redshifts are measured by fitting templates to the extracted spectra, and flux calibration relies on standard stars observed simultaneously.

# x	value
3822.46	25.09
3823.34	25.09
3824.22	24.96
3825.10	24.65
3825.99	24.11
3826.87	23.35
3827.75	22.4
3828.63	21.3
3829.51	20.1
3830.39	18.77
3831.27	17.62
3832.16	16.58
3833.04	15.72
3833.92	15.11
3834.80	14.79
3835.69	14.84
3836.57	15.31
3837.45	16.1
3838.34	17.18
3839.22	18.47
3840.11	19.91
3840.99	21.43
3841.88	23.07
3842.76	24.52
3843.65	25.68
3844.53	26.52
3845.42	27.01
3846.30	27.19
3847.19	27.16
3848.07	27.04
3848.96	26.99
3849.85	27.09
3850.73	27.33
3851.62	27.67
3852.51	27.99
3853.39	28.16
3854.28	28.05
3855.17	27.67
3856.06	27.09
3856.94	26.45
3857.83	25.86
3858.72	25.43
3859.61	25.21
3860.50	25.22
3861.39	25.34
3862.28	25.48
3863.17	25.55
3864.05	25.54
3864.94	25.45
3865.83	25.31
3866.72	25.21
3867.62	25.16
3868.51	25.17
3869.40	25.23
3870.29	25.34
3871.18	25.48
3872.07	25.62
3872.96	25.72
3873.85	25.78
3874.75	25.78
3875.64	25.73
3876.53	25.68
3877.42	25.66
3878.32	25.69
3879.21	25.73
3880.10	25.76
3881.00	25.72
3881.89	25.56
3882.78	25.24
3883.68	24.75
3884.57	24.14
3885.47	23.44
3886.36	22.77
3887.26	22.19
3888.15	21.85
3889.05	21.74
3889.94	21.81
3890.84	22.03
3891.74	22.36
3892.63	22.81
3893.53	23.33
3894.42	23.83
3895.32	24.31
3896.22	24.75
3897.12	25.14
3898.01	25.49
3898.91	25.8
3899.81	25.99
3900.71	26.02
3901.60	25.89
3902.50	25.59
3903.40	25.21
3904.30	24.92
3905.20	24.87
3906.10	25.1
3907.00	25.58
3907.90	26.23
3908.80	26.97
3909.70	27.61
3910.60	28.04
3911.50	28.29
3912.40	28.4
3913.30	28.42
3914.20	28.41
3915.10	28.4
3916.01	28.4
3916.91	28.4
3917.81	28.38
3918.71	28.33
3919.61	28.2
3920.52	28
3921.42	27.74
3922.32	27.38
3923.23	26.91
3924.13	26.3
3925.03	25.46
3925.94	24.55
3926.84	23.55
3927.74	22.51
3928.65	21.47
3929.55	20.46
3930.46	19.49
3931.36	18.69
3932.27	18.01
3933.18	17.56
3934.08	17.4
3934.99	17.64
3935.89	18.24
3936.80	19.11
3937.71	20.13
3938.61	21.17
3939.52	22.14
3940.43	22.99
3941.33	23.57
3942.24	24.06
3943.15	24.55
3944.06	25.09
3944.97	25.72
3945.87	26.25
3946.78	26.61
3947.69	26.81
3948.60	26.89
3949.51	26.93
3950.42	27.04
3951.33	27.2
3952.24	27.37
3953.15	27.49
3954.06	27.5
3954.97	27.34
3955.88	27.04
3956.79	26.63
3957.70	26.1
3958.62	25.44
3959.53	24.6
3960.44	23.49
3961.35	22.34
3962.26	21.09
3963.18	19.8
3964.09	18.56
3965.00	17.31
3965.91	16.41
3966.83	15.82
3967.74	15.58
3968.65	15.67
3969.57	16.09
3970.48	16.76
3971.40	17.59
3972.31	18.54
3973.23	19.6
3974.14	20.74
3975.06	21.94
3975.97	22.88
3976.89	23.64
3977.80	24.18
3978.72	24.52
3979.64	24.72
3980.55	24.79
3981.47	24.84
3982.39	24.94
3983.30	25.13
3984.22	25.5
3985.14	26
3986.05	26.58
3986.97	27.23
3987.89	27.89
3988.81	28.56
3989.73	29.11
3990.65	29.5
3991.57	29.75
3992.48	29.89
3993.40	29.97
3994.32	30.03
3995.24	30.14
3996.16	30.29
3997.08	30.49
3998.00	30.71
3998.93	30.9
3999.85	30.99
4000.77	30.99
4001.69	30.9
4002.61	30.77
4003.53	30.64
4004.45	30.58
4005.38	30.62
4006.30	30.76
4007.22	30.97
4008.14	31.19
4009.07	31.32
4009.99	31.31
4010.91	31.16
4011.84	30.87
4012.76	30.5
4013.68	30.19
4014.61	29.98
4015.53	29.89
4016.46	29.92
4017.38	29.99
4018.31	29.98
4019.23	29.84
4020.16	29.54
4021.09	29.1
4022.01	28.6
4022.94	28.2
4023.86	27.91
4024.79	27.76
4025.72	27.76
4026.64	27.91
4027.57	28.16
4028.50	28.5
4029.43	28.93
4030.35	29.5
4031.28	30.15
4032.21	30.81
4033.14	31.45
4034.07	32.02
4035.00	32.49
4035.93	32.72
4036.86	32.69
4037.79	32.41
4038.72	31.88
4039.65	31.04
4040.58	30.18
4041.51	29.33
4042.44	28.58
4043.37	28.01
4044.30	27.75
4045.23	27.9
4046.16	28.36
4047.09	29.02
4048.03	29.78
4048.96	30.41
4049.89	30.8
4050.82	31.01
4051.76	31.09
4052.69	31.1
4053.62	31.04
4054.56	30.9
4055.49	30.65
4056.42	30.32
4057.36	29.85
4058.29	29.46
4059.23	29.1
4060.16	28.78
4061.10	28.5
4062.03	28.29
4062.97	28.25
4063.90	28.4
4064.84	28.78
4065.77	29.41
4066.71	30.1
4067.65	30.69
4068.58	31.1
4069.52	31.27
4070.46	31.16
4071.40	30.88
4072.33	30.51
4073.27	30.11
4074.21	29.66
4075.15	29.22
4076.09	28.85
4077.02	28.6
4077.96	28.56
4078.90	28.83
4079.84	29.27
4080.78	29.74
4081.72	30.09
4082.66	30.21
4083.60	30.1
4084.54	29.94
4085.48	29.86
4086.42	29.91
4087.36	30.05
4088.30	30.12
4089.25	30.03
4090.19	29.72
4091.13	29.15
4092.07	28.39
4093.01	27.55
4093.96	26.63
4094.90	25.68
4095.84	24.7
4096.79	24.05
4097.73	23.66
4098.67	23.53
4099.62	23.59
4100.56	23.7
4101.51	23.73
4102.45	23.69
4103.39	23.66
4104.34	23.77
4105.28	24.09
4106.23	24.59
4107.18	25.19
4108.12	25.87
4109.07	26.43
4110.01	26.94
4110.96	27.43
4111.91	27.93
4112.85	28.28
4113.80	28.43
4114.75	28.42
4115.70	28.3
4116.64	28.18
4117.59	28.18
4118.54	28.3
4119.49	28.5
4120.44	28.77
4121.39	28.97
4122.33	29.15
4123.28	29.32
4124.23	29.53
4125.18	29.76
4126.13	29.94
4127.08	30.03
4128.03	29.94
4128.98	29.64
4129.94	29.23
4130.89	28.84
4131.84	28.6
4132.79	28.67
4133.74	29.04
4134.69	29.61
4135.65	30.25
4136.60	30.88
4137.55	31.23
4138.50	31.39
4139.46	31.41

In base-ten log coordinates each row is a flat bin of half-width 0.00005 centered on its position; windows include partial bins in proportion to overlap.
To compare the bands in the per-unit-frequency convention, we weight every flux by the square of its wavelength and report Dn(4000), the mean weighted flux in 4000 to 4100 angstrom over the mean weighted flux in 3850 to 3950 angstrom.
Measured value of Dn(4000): 1.28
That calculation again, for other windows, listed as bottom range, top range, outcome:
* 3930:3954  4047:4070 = 1.37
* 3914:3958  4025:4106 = 1.26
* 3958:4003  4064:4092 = 1.27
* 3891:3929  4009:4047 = 1.22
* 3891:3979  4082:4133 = 1.27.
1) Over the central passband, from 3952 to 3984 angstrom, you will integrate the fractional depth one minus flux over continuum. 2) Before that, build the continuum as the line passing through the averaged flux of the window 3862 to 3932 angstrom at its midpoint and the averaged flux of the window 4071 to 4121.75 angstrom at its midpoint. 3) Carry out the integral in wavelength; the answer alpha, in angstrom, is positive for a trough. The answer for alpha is 4.8 angstrom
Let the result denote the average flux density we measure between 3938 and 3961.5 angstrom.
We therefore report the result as 25.5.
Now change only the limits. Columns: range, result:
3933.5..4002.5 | 24.5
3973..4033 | 28.5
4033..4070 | 30.1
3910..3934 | 25.3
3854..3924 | 25.7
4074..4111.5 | 27.2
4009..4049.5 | 29.8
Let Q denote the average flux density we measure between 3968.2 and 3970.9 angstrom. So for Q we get 16.2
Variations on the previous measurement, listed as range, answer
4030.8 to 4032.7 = 30.4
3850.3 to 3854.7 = 27.8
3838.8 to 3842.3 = 20.7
